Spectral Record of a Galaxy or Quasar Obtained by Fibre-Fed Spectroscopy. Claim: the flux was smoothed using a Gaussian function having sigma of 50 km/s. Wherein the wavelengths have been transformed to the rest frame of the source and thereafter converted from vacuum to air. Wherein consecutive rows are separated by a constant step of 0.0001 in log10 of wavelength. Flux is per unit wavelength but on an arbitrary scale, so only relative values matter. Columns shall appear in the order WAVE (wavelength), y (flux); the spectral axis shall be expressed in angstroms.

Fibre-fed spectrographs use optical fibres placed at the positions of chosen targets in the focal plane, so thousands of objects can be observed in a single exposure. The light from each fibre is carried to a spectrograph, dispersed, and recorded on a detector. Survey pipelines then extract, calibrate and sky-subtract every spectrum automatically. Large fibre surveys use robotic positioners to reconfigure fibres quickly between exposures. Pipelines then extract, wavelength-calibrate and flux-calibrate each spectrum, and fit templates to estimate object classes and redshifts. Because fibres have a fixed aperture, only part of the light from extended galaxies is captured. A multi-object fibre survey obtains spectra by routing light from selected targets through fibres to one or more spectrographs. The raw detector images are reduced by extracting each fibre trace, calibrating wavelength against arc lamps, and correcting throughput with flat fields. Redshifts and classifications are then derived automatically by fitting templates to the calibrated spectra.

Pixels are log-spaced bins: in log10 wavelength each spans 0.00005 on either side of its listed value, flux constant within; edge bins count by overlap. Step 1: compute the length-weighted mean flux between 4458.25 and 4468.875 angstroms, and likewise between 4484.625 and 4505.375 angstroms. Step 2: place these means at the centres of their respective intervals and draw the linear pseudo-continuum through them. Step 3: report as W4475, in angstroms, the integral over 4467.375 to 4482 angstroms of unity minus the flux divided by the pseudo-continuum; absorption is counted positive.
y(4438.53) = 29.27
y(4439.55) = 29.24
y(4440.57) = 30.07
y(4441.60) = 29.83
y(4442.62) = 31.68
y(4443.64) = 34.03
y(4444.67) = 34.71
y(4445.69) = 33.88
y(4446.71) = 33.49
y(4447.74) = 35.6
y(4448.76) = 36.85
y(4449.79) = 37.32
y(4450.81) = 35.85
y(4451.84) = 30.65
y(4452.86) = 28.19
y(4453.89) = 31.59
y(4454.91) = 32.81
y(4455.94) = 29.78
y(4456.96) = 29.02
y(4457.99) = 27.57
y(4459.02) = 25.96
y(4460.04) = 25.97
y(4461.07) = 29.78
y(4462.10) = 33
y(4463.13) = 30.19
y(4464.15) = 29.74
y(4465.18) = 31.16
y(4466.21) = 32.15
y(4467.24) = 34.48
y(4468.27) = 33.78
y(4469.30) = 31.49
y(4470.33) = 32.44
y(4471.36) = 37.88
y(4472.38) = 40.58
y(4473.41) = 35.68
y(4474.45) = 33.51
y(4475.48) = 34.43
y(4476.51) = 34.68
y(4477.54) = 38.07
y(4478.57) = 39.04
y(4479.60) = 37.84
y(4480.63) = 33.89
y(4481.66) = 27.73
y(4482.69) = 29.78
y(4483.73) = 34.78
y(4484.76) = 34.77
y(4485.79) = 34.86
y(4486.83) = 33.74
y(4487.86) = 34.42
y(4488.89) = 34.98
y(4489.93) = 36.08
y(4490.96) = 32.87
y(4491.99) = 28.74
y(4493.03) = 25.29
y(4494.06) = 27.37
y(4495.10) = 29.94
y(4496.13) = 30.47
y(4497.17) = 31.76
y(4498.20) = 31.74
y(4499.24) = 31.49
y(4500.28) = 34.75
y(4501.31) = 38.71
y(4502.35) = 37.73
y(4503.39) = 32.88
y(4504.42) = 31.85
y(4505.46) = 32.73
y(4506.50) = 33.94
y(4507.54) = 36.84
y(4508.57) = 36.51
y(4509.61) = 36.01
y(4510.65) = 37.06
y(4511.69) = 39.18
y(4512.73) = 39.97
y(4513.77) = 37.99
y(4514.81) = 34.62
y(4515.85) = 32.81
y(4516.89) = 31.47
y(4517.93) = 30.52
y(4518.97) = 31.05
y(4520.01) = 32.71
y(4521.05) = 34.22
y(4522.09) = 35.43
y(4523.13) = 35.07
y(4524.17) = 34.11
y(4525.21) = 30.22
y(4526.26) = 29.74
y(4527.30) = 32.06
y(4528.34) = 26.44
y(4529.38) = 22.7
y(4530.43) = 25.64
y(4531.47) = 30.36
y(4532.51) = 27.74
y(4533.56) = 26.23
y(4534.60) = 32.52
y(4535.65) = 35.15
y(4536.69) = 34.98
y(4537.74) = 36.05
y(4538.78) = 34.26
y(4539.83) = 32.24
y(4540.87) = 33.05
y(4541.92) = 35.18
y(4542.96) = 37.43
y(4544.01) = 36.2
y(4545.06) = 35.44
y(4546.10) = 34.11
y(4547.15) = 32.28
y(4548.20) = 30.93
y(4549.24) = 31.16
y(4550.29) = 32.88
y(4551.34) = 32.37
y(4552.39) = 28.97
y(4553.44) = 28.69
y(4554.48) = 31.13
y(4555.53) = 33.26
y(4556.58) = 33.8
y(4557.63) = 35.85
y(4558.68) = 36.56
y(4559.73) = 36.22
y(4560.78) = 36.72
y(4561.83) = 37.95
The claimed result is -1.8 angstroms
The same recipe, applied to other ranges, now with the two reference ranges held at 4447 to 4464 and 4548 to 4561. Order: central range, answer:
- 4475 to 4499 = -0.8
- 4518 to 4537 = 0.9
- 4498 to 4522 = -1.9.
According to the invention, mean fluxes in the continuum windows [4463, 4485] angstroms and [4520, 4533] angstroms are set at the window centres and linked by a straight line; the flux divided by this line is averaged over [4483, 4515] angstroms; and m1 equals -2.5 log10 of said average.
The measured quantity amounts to -0.05 mag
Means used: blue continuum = 34.1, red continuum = 30.4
